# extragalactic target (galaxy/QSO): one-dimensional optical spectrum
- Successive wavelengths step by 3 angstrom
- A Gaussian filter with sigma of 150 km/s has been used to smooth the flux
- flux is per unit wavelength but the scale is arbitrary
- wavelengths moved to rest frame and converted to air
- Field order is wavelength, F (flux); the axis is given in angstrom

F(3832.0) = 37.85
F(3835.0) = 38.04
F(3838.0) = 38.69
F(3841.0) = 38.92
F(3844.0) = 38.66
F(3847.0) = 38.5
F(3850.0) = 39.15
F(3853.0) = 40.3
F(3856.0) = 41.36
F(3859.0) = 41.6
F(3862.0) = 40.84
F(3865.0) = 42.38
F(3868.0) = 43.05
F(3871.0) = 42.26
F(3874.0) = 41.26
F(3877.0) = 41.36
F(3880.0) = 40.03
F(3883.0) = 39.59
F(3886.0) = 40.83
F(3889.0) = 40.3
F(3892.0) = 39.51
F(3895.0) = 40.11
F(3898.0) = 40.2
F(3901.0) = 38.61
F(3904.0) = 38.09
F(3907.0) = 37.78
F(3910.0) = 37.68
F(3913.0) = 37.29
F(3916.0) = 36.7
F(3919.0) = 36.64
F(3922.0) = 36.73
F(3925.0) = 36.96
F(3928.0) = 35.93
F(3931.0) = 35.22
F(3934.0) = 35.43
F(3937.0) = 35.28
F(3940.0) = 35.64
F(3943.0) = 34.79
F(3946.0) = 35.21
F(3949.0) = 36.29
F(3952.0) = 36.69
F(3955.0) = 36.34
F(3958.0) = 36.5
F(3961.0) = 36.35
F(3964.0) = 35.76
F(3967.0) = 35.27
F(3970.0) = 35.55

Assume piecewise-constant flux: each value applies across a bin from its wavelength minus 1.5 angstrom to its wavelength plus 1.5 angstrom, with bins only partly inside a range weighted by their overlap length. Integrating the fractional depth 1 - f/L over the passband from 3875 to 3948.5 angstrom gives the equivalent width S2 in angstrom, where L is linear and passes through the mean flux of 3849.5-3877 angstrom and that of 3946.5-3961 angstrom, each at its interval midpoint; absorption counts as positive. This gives 1.9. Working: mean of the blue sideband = 41.4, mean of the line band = 37.8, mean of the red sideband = 36.4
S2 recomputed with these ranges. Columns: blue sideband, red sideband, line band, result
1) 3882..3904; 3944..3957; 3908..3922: 0.47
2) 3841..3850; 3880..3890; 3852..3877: -1.39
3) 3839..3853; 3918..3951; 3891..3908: -0.92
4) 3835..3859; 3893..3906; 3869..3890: -0.84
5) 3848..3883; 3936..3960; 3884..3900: -0.28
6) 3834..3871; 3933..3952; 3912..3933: 0.08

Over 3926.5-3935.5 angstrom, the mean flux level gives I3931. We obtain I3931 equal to 35.5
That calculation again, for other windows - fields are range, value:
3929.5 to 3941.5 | 35.4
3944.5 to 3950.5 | 35.8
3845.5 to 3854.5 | 39.3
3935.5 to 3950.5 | 35.4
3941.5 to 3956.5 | 35.9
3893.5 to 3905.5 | 39.3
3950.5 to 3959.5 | 36.5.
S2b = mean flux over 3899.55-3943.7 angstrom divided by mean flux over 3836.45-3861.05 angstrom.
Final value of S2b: 0.9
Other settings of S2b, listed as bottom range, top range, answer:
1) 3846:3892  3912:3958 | 0.88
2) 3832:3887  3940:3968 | 0.89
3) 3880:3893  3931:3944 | 0.88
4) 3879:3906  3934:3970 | 0.90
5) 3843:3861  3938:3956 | 0.90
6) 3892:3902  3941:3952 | 0.90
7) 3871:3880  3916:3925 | 0.89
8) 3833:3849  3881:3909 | 1.02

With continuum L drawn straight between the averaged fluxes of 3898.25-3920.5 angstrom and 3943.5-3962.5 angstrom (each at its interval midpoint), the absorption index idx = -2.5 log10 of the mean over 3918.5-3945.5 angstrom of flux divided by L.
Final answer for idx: 0.03 mag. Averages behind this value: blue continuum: 37.7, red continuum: 36.2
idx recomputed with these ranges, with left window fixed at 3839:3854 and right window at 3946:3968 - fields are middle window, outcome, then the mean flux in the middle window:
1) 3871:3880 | -0.081 mag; 41.3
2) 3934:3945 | 0.040 mag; 35.3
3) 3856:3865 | -0.075 mag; 41.4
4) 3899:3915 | -0.014 mag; 37.9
